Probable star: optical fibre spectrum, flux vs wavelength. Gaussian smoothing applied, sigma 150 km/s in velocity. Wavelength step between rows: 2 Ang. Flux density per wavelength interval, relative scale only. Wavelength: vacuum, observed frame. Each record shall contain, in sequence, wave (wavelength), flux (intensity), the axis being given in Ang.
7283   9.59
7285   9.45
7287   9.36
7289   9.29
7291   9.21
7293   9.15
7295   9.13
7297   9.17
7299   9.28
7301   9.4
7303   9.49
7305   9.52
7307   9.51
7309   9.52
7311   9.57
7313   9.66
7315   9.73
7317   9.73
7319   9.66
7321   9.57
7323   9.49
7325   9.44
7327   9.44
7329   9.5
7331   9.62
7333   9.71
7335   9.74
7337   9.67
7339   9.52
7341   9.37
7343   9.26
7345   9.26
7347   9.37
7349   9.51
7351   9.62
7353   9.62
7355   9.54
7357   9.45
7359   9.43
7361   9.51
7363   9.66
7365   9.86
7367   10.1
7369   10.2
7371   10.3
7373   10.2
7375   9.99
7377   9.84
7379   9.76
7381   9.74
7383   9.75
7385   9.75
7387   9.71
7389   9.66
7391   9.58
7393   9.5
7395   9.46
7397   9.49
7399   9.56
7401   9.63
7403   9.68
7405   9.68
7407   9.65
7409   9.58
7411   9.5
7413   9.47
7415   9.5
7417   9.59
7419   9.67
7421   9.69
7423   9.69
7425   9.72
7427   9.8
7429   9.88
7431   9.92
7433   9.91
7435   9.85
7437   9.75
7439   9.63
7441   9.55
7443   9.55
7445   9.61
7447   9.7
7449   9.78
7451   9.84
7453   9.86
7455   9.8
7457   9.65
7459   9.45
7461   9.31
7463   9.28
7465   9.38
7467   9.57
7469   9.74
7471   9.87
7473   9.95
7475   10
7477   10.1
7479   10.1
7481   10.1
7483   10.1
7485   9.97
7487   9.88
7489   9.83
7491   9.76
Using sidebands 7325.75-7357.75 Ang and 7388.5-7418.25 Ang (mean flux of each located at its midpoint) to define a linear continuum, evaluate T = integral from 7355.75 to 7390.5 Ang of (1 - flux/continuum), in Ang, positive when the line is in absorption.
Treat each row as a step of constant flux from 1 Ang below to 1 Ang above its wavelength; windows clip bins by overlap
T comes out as -1.0 Ang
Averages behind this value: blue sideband 9.51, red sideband 9.57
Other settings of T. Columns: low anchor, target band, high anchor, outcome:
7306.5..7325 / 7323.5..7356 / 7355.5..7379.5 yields 0.7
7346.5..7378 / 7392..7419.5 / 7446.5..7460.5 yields 0.5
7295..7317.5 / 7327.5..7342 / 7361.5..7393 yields 0.1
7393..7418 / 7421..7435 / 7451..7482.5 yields -0.3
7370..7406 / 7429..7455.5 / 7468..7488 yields 0.3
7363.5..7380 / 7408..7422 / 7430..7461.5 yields 0.4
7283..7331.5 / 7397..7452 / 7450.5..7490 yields 0.1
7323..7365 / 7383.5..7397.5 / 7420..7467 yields 0.0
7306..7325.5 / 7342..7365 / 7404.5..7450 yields 0.3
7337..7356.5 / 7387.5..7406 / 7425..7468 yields 0.0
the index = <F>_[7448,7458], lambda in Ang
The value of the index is 9.79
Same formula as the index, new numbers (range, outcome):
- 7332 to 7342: 9.6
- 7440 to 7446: 9.57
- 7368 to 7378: 10.1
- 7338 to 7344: 9.38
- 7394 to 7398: 9.48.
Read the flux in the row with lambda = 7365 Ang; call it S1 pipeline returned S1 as 9.86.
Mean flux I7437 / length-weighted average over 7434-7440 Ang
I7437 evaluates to 9.74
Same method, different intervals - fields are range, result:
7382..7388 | 9.74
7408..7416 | 9.51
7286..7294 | 9.25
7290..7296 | 9.16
